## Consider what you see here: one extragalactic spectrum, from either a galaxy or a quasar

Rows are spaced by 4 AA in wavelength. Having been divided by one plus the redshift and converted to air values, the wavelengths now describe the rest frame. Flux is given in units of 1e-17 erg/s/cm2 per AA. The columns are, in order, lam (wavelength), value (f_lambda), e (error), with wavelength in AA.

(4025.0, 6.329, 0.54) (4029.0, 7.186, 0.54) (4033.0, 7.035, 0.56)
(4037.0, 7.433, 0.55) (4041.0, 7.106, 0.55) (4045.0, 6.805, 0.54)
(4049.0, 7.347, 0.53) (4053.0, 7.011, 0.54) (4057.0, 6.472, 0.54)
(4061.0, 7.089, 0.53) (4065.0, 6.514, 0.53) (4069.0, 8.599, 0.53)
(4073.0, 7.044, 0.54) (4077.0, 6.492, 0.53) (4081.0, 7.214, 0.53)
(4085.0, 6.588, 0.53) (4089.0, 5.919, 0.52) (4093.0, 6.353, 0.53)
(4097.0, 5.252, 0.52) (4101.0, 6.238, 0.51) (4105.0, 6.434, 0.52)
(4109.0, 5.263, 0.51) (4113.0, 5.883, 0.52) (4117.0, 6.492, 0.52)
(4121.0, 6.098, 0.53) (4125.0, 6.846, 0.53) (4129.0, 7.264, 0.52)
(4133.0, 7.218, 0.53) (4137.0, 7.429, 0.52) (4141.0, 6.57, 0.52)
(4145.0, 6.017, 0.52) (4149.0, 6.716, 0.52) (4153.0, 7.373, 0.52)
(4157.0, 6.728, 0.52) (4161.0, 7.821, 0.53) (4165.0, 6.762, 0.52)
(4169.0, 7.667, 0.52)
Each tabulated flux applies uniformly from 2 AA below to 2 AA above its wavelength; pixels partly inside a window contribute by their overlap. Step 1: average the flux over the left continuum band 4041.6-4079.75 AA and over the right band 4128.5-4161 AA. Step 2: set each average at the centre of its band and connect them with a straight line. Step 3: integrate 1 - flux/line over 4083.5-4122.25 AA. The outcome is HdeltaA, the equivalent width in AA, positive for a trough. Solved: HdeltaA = 5.3 AA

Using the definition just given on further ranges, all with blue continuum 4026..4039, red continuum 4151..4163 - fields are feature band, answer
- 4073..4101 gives 3.4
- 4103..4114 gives 2.1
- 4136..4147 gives 1.0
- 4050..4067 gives 0.9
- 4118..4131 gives 1.0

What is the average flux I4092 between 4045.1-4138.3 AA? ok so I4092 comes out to 6.65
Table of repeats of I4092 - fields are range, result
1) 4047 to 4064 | 6.95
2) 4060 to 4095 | 6.86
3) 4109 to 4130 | 6.36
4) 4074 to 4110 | 6.24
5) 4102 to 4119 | 6.03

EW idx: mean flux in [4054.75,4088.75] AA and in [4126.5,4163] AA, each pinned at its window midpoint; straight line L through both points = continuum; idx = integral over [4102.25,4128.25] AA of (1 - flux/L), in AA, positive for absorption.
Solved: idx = 2.8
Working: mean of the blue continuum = 6.95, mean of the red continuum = 7.01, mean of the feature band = 6.22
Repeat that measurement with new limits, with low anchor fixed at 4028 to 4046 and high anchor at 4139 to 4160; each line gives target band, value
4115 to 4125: 0.6 AA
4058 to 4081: -0.4 AA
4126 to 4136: -0.6 AA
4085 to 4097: 1.5 AA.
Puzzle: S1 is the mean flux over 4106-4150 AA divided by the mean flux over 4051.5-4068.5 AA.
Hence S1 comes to 0.94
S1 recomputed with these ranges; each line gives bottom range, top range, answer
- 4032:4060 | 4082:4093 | 0.90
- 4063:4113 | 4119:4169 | 1.07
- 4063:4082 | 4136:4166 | 0.96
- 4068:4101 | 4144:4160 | 1.03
